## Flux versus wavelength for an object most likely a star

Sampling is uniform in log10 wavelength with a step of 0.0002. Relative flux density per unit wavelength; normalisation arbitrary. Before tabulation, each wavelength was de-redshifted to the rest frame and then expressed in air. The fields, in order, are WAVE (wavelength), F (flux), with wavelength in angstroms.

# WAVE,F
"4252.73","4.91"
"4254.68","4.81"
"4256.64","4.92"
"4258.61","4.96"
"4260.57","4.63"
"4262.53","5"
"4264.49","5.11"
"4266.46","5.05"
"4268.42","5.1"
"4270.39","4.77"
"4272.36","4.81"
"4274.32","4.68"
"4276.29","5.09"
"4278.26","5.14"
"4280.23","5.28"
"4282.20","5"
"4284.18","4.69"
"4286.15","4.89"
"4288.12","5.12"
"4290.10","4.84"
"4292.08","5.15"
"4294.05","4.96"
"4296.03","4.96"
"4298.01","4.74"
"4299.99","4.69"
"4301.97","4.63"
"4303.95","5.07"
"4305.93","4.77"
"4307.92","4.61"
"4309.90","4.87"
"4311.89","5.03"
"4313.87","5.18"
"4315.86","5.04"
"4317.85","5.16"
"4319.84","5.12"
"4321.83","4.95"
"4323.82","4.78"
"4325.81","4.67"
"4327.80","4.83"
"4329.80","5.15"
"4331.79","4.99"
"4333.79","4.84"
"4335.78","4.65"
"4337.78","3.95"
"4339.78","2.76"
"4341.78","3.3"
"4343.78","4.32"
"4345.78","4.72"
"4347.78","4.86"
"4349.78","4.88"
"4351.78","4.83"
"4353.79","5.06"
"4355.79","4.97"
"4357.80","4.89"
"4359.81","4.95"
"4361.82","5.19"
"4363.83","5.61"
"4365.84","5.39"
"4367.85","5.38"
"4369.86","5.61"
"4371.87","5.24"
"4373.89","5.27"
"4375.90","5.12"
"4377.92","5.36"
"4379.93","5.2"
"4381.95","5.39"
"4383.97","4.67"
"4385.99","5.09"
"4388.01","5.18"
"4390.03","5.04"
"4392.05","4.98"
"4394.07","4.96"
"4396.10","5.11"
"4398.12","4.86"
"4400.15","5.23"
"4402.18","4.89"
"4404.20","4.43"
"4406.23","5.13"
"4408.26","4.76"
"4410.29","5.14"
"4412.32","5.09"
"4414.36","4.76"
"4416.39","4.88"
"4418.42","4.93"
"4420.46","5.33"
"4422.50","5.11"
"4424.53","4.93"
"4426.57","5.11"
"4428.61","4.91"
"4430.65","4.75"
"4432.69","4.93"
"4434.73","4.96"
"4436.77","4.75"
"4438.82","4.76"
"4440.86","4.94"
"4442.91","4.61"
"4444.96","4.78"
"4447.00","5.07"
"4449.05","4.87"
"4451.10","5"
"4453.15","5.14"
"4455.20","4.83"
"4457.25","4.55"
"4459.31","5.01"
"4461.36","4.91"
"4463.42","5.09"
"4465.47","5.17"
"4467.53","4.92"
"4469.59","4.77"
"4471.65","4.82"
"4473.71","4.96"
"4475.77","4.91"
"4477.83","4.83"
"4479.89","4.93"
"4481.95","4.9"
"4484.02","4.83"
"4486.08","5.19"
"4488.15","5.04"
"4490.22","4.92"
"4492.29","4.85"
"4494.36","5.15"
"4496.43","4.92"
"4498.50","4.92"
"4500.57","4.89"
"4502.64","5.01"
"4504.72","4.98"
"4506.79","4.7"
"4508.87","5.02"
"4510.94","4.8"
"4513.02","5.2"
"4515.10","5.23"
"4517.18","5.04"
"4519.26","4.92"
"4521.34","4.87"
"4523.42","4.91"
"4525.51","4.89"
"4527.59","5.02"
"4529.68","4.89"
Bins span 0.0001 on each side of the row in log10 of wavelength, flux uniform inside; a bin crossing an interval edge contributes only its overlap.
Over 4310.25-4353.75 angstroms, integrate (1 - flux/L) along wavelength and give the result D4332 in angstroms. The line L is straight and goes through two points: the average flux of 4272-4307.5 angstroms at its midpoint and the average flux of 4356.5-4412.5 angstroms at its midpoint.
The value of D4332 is 2.8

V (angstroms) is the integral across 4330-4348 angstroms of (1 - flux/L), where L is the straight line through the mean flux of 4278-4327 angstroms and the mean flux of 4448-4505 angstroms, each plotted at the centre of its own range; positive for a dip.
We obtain 2.4 angstroms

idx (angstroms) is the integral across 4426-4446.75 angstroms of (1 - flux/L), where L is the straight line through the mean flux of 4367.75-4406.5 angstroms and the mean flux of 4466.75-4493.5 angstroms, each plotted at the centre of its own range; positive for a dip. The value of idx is 0.6 angstroms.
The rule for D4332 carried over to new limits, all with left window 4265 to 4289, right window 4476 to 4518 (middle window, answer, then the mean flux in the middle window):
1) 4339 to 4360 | 1.96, 4.51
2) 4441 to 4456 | 0.19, 4.9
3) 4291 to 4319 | 0.29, 4.92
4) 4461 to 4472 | 0.02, 4.95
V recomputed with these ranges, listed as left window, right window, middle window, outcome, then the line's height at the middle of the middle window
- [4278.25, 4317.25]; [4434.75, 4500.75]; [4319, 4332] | 0.0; 4.93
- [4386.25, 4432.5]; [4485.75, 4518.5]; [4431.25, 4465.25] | 0.6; 4.98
